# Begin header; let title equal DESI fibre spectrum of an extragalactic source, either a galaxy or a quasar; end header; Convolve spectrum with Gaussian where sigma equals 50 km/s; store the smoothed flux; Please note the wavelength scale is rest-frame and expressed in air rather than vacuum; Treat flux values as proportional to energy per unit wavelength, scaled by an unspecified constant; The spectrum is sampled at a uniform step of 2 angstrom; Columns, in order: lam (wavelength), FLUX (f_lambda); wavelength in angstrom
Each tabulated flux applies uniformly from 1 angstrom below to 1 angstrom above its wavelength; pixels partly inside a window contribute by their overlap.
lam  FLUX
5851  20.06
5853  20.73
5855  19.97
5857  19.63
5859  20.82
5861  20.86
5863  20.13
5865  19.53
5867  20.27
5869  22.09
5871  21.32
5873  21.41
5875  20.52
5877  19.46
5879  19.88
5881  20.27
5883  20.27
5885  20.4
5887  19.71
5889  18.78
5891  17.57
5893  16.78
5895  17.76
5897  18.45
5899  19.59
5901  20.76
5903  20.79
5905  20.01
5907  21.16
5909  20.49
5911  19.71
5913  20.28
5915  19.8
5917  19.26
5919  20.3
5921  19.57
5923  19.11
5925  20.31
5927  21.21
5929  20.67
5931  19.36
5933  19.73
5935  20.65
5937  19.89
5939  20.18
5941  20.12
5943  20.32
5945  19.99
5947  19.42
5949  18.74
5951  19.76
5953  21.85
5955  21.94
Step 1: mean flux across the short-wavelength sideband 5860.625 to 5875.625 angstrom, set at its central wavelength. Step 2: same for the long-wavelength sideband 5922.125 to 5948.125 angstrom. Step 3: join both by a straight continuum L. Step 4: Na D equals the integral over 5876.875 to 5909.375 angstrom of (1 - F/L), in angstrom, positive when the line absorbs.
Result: 1.6 angstrom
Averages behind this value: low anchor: 20.8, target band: 19.5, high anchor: 20.1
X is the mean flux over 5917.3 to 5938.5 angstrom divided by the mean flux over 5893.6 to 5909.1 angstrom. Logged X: 1.01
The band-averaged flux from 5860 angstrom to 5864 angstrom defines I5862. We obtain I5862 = 20.5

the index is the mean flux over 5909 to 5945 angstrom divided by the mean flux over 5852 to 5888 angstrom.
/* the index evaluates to 0.98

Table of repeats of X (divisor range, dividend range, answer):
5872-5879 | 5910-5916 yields 0.98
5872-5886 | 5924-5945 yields 1.00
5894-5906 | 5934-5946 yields 1.03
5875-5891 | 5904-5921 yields 1.02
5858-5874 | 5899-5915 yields 0.98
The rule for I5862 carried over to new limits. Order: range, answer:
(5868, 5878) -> 21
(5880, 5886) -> 20.3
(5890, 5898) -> 17.6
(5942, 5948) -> 19.9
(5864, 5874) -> 20.9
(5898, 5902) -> 20.2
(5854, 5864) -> 20.3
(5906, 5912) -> 20.5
